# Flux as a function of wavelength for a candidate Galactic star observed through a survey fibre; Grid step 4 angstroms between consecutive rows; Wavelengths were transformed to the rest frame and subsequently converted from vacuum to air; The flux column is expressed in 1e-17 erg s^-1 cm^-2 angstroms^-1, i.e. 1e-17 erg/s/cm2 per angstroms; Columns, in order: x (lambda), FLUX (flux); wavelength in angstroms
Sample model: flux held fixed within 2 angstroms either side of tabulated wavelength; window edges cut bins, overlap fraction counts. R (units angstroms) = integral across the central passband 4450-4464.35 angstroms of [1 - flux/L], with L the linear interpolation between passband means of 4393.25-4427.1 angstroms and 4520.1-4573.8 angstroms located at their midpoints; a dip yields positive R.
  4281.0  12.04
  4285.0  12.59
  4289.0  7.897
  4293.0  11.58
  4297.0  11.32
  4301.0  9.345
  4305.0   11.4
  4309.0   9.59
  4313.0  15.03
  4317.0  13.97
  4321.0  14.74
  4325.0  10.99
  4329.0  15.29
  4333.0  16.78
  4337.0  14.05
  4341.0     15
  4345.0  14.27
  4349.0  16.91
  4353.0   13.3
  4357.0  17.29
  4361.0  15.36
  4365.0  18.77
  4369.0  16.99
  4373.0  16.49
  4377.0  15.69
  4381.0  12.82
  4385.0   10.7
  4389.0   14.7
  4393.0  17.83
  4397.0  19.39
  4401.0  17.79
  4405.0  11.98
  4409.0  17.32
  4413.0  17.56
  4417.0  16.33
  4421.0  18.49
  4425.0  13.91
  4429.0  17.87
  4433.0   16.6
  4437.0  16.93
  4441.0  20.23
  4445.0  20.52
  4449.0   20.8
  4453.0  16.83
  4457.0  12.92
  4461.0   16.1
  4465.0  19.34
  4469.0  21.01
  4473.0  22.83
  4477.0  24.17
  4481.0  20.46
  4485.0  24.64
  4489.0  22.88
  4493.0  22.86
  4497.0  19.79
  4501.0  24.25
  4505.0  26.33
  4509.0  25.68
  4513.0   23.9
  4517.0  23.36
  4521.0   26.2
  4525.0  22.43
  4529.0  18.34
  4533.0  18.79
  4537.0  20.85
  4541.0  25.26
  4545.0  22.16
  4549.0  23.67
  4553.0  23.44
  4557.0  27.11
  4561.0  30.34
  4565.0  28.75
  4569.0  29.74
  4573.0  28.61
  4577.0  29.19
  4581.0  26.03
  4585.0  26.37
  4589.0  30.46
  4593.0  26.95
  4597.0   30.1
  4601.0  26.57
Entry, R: 2.5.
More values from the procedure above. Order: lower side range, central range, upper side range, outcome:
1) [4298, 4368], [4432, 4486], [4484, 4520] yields 4.8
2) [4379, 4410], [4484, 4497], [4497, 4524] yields 0.0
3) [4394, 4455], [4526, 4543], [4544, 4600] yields 2.7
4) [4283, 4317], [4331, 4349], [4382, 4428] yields -3.0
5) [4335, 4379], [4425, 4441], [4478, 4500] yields 2.0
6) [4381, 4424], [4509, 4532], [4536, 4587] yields 0.7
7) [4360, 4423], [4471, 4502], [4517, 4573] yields -2.0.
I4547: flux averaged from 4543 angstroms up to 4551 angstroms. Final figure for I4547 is 22.9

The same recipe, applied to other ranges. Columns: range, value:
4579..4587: 26.2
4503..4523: 25.1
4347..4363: 15.7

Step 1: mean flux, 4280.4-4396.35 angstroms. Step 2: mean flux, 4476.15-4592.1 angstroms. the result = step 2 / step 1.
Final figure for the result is 1.77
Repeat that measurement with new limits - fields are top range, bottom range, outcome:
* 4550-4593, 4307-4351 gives 1.96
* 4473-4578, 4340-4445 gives 1.49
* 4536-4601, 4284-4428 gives 1.85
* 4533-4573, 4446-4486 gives 1.29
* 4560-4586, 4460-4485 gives 1.34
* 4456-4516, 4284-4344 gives 1.74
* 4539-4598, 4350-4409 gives 1.73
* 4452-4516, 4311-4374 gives 1.41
